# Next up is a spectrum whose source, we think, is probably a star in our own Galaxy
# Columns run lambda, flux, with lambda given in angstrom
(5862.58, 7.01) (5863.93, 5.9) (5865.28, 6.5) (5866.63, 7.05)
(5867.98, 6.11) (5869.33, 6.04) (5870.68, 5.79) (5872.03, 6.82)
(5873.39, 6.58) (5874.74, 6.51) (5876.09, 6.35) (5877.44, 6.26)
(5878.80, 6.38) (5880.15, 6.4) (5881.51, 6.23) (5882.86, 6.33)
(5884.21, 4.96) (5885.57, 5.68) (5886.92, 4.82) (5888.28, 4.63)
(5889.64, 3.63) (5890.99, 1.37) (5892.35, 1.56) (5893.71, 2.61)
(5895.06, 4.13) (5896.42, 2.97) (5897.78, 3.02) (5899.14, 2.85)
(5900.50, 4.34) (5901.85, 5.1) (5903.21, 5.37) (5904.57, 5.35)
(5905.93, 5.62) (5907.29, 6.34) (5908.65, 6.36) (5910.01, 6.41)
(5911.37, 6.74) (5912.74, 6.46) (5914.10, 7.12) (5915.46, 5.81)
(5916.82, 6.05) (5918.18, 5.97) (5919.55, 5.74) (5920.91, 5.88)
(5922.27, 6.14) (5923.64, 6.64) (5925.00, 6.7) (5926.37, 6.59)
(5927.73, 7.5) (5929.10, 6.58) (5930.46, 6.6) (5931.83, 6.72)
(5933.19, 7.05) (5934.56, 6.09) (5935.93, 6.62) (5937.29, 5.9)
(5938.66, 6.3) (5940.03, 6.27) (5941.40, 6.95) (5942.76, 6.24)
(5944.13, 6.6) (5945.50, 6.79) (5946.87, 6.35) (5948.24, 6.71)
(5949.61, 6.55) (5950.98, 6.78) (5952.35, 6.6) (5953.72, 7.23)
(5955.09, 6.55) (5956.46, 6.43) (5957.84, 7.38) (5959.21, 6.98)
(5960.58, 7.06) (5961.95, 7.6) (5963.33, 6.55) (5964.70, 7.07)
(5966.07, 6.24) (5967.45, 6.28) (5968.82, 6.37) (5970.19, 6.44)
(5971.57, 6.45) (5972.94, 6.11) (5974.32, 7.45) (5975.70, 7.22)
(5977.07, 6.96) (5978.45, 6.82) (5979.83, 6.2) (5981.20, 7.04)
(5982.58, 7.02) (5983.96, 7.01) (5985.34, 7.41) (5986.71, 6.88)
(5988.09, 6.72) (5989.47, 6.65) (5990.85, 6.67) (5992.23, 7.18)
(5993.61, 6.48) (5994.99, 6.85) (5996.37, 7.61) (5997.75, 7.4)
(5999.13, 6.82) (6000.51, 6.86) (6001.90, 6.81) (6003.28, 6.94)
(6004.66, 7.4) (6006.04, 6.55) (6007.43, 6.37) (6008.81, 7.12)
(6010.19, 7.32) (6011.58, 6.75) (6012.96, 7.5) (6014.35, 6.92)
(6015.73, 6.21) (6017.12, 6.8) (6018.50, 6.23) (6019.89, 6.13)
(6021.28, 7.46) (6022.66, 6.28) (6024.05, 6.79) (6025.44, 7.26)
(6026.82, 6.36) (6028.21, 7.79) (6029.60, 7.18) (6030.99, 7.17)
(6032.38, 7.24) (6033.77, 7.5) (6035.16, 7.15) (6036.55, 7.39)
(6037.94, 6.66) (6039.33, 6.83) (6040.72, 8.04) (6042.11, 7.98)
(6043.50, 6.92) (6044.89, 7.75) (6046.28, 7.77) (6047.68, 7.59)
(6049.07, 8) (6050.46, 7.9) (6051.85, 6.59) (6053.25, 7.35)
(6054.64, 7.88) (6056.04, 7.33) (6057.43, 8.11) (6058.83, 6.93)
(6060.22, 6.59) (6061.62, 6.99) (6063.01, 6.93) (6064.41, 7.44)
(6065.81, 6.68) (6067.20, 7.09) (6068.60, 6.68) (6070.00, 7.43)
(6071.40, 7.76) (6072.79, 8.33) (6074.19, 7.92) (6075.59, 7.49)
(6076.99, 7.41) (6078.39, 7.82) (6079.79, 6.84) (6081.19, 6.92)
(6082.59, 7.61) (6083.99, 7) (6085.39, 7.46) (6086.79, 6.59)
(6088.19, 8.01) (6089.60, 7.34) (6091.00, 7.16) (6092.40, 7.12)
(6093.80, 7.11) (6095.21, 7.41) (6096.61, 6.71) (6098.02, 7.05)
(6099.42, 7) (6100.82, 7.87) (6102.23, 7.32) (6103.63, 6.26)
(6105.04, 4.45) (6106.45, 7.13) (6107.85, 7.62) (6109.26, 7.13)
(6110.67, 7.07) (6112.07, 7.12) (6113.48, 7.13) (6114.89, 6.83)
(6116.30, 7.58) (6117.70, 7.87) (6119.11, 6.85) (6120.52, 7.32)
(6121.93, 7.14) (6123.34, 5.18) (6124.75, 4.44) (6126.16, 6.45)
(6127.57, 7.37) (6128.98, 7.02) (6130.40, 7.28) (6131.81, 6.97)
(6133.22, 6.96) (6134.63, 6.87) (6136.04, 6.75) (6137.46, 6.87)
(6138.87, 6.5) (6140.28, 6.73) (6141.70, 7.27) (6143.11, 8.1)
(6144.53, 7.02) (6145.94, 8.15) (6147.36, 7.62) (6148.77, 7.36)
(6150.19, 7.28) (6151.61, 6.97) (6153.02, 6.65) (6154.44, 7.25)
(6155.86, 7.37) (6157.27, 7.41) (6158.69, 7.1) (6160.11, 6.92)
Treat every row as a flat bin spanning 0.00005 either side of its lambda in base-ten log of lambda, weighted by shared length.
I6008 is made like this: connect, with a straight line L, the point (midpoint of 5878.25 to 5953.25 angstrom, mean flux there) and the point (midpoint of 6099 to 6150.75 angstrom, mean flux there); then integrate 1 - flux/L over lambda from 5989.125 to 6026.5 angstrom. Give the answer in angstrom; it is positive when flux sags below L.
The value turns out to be -3.6 angstrom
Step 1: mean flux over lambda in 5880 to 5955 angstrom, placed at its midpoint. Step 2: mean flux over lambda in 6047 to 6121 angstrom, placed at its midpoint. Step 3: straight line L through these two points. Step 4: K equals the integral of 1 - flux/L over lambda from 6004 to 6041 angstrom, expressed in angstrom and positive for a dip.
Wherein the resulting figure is -1.6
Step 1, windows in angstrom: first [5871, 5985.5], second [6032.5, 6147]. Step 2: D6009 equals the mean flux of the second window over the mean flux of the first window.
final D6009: 1.2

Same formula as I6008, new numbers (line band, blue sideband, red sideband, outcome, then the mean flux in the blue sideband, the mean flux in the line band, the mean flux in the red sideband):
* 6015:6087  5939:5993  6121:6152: -4.0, 6.76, 7.23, 6.92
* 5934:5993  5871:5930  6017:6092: -4.9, 5.47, 6.72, 7.26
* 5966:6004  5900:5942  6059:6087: -0.9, 6.24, 6.83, 7.26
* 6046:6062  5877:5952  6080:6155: -2.0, 5.7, 7.42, 7.02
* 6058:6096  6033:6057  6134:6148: 0.5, 7.46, 7.26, 7.19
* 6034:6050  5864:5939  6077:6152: -2.2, 5.67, 7.47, 7.04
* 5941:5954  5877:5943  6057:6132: -1.7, 5.57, 6.66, 7.08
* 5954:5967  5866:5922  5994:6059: -1.3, 5.36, 6.87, 7.14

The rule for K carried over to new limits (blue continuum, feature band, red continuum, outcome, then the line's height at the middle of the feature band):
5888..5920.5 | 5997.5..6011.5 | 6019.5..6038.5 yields -0.70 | 6.61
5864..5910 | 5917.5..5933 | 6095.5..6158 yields -2.86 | 5.47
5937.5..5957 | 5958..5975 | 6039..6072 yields -0.05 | 6.72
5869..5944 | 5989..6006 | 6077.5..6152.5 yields -1.88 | 6.27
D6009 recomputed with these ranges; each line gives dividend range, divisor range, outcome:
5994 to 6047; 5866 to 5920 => 1.32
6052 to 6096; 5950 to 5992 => 1.07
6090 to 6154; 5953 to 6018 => 1.02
